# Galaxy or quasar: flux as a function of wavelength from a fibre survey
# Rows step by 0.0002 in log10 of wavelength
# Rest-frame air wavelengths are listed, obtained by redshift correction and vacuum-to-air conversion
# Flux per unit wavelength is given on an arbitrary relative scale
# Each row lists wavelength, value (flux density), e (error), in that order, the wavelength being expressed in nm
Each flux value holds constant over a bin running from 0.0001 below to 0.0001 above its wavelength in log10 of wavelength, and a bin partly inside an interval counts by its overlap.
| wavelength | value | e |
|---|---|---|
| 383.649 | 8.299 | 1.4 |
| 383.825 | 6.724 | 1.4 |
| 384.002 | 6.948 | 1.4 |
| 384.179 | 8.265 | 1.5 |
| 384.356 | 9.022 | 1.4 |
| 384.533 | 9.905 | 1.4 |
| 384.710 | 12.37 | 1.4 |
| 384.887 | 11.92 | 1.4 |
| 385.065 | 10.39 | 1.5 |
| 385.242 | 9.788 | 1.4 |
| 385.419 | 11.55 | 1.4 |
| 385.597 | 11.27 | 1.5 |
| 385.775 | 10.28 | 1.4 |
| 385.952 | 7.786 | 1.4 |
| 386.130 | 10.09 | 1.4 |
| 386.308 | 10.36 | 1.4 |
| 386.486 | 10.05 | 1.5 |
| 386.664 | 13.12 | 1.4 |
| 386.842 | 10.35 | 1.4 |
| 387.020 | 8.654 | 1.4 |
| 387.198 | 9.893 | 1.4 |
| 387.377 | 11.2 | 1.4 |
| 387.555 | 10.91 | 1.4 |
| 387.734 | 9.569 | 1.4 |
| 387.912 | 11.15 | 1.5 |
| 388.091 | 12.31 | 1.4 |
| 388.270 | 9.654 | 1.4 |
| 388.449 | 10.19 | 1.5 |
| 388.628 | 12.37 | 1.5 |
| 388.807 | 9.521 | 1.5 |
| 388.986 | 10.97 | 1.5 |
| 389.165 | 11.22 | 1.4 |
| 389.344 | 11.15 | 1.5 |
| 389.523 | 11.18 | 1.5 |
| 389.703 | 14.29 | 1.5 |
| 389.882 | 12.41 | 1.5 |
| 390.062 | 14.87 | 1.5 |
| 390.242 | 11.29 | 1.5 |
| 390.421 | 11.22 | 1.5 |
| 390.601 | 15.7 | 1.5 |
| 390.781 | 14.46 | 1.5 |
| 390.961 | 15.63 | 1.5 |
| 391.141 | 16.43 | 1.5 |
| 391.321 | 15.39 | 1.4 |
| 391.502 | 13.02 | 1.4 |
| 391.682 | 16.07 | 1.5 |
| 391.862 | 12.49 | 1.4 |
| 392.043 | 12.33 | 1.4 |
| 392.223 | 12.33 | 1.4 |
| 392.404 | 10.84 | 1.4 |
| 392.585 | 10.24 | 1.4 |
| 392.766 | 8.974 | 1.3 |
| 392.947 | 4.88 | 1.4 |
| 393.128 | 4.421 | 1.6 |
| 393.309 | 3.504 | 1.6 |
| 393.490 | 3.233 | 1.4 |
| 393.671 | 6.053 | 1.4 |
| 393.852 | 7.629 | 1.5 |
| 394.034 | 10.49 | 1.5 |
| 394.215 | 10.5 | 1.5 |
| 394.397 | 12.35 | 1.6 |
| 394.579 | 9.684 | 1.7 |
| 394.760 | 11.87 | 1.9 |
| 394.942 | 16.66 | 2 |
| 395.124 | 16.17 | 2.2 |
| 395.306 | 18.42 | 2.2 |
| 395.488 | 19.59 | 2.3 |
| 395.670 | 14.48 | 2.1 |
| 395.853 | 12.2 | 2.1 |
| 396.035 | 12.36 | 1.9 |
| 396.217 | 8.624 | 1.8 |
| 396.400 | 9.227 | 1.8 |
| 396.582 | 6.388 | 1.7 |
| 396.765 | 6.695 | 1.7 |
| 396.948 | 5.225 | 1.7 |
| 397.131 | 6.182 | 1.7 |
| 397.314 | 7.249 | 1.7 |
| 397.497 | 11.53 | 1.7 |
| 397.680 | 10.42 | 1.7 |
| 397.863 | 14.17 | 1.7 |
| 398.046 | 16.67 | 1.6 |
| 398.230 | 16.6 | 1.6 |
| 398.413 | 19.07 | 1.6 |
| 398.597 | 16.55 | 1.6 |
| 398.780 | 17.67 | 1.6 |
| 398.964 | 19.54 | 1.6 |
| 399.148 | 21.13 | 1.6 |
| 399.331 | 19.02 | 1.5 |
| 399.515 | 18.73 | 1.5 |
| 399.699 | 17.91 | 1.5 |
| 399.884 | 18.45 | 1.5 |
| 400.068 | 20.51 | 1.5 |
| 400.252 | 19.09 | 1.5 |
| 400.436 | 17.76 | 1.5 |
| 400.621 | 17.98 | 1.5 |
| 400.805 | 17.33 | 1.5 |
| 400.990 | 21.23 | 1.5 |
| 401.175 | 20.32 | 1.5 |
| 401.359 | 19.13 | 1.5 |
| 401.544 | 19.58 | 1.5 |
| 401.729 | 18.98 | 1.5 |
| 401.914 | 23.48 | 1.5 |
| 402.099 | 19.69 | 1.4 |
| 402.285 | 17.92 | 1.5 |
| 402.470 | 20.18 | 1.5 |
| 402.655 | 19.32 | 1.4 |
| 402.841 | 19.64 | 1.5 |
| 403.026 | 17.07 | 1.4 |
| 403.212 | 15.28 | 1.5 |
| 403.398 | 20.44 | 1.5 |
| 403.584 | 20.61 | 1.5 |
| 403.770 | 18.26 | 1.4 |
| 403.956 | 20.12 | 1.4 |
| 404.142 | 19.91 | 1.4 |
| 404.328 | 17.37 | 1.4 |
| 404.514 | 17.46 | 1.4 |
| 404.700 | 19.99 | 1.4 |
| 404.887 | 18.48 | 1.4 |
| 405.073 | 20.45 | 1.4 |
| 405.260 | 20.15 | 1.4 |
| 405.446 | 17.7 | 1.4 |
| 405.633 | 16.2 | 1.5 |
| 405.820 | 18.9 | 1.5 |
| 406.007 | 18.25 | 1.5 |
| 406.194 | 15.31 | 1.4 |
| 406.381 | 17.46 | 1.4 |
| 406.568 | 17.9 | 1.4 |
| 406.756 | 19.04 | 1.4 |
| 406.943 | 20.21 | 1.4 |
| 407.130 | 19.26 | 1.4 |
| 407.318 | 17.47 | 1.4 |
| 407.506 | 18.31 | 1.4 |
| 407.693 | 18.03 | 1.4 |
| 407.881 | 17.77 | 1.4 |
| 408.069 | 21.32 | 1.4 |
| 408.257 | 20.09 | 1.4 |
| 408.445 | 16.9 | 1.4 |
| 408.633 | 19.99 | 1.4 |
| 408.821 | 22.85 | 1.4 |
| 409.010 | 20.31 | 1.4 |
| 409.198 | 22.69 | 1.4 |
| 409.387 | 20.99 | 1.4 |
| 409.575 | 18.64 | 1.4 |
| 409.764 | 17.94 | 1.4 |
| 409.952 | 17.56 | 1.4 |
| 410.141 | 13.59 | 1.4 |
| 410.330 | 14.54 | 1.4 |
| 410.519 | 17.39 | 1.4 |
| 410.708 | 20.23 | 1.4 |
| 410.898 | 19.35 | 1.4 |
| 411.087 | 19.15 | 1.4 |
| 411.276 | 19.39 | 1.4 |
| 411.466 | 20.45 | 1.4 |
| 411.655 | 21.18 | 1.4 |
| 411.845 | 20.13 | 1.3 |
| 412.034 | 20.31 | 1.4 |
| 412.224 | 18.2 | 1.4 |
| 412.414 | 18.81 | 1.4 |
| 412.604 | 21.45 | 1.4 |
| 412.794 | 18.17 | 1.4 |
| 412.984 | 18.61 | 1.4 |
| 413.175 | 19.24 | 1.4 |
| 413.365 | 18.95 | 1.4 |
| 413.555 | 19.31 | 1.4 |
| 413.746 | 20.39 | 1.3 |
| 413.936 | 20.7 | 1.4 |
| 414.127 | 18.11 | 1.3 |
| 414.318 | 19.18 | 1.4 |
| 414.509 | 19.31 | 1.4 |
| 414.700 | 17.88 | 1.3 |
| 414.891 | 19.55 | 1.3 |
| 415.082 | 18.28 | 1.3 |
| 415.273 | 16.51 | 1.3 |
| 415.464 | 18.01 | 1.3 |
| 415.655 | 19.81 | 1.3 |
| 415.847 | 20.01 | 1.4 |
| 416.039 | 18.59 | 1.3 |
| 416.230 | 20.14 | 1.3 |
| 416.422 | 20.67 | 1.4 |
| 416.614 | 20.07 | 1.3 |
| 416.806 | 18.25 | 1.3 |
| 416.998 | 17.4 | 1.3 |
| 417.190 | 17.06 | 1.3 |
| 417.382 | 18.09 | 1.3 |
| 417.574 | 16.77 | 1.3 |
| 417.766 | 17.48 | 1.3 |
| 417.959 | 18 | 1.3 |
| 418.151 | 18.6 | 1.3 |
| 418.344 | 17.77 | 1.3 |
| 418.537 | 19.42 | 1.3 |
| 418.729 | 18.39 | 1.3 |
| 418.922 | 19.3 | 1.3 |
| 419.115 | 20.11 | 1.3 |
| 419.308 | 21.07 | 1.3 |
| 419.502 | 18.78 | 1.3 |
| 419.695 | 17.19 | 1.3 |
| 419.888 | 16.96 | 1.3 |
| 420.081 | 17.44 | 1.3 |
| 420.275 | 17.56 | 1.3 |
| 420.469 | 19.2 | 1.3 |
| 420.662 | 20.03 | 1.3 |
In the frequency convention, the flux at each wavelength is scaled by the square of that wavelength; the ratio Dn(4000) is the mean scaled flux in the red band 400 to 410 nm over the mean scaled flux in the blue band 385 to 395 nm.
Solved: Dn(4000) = 1.9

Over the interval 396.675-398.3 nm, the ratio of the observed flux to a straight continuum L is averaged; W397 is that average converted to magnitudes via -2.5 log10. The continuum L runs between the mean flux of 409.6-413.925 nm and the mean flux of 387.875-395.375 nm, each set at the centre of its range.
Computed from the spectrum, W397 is 0.29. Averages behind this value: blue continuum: 11.5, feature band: 10.4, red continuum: 18.9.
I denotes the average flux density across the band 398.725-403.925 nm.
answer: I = 19.2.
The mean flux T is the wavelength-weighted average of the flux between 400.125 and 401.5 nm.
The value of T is 19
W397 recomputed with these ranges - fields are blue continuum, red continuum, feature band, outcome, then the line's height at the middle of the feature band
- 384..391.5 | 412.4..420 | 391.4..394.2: 0.35 mag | 12.7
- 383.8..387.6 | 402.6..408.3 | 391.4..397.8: 0.31 mag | 13.9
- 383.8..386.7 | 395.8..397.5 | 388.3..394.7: -0.21 mag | 9.09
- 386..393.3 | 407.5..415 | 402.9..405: -0.13 mag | 16.6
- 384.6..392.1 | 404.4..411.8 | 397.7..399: -0.09 mag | 15.3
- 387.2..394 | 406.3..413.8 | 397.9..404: -0.23 mag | 15.3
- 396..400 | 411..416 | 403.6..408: -0.13 mag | 16.5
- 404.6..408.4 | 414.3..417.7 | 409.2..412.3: -0.01 mag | 18.6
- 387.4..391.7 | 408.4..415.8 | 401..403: -0.22 mag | 16.1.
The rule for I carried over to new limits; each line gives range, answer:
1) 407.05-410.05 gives 19.4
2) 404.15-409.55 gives 19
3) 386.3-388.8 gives 10.7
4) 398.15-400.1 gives 18.6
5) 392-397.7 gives 10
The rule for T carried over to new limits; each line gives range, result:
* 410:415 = 19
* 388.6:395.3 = 11.5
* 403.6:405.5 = 19.1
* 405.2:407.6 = 18.1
